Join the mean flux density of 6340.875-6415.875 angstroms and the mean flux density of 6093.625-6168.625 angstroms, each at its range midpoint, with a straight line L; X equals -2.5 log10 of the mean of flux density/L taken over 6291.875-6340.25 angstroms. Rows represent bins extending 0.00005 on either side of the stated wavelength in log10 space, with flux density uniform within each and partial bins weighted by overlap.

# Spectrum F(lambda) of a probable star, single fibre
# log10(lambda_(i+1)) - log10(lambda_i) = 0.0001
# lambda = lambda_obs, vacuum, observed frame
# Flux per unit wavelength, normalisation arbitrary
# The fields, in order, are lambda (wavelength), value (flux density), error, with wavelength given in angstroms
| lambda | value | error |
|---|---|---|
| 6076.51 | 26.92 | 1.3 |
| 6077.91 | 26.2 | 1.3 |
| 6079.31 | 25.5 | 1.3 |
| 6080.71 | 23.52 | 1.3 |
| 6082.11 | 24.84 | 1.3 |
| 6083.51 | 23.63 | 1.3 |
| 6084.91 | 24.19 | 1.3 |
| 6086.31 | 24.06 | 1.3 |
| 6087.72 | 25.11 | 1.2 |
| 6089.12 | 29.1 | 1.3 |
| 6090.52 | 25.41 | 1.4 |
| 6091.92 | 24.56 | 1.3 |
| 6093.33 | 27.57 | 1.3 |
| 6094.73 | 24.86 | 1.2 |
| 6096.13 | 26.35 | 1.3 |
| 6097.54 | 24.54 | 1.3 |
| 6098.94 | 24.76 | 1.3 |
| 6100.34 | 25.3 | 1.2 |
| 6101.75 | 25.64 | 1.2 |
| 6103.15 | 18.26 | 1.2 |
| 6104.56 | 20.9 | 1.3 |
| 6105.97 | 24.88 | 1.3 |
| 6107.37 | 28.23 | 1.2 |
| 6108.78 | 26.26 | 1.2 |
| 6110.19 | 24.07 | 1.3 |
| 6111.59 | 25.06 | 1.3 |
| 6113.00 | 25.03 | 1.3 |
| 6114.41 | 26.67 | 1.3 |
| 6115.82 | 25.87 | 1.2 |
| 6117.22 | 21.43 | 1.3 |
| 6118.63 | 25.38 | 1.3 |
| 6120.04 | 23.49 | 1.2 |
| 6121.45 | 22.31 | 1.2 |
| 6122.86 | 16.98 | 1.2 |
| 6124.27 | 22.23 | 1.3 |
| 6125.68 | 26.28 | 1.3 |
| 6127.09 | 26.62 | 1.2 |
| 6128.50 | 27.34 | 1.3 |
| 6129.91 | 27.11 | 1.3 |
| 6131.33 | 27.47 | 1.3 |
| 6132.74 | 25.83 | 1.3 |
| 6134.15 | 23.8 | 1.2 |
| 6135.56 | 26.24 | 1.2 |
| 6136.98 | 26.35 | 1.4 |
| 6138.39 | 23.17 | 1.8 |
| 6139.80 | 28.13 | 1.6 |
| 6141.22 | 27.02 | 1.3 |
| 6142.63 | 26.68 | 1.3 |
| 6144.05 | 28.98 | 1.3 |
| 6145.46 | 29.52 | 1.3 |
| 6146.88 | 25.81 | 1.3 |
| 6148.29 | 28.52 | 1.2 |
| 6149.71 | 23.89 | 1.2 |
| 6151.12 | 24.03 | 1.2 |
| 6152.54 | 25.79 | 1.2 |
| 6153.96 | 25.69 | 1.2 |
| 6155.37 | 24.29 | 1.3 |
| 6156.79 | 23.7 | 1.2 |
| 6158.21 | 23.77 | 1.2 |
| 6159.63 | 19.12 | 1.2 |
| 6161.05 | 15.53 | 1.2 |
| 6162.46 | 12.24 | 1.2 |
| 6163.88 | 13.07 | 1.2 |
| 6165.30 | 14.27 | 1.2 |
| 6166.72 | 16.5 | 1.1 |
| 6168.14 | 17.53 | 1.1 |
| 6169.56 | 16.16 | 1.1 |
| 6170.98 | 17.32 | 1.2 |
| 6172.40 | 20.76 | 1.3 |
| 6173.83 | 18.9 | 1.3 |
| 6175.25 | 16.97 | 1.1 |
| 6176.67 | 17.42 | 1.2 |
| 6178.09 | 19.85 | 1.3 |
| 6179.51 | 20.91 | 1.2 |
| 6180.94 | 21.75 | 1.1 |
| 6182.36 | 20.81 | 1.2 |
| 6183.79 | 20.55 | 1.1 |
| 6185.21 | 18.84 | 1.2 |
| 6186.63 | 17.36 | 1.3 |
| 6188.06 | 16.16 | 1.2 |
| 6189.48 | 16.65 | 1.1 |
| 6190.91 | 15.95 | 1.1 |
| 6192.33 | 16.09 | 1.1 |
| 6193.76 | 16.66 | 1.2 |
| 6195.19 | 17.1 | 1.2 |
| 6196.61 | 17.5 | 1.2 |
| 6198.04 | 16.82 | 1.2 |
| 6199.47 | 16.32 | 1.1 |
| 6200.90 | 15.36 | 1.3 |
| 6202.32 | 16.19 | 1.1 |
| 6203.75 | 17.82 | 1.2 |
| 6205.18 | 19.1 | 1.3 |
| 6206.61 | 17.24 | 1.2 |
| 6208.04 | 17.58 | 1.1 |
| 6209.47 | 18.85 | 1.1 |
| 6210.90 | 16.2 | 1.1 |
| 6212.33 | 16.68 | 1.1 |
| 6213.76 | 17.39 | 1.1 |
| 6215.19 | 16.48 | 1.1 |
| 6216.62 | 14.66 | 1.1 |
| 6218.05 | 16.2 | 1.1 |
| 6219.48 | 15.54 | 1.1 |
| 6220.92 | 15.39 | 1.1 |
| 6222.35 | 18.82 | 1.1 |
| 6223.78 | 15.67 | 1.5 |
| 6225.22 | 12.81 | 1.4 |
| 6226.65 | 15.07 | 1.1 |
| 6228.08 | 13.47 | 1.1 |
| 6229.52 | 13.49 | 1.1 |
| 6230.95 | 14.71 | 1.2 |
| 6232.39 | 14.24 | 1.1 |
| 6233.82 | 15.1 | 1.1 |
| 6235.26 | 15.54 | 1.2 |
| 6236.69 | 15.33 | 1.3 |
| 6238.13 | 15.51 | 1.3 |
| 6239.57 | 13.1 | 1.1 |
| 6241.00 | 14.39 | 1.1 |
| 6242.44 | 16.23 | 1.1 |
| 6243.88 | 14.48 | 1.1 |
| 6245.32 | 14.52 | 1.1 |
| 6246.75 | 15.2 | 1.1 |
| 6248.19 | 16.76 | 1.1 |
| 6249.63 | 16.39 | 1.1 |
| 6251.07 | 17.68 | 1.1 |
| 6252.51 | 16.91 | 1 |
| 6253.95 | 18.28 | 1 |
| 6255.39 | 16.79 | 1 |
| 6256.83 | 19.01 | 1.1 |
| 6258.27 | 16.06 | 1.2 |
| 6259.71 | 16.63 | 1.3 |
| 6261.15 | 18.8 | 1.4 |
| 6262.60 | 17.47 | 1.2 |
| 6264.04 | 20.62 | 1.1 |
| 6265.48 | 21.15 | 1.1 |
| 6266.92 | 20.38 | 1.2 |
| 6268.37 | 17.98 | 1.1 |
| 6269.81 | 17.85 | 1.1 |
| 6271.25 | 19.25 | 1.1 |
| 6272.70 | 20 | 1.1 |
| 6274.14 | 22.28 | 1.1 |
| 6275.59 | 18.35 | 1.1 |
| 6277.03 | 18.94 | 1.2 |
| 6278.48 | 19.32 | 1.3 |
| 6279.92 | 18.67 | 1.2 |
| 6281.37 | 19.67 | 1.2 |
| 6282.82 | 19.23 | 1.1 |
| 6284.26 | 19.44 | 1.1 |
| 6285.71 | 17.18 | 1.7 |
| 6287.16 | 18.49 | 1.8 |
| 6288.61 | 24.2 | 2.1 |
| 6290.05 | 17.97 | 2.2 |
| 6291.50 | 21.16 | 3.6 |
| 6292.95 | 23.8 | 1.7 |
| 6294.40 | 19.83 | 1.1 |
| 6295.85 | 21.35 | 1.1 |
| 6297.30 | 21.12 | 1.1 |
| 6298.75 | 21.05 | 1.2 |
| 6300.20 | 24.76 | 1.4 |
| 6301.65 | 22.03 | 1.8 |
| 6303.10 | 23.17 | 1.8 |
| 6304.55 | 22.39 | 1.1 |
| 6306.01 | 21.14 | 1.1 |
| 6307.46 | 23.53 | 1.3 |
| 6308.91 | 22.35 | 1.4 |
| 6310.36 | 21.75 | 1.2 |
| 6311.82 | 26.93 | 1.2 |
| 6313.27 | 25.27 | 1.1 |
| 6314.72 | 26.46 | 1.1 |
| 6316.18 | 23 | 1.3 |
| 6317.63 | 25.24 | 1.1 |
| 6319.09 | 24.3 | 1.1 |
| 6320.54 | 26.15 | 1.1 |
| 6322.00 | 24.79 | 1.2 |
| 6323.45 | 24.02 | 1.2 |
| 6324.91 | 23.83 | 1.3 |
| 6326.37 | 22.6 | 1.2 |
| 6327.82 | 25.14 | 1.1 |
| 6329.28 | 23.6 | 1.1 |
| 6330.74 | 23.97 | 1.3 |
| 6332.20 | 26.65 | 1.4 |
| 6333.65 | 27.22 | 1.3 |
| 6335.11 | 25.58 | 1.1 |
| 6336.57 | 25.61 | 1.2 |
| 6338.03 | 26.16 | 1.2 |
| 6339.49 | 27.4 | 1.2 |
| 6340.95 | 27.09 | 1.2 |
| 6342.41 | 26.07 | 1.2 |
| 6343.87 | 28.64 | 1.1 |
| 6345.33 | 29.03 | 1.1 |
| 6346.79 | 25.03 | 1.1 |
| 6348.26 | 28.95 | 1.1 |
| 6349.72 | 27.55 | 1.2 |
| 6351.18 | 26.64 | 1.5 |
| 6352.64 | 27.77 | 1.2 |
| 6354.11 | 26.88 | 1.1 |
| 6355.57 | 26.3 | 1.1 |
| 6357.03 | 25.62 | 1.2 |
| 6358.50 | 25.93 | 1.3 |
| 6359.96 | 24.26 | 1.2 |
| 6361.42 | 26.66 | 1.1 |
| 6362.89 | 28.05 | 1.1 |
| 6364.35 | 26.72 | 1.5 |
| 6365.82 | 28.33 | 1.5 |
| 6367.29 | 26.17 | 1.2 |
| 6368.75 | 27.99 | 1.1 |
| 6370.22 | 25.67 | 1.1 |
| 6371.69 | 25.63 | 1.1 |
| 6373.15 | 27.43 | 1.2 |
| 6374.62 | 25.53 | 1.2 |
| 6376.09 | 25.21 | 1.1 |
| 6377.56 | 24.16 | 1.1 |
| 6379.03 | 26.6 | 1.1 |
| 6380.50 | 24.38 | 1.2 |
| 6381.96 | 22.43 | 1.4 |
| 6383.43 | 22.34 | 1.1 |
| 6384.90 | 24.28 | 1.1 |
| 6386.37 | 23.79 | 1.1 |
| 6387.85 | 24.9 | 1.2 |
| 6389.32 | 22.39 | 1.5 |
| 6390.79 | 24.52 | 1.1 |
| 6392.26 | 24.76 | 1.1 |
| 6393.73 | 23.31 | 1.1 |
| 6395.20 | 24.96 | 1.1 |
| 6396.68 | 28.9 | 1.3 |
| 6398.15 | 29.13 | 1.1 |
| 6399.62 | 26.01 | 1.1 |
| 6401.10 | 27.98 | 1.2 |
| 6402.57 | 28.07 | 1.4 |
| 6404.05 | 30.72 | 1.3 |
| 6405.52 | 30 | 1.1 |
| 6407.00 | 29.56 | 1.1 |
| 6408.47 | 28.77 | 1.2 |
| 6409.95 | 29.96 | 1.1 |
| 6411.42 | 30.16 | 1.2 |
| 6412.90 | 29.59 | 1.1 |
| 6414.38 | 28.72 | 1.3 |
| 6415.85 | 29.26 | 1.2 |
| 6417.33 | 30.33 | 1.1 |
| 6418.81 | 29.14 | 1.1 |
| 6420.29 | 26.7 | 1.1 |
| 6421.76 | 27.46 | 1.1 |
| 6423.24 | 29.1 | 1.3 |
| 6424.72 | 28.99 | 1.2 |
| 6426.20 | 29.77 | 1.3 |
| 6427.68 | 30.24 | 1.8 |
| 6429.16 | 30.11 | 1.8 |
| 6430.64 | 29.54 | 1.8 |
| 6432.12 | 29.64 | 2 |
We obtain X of 0.09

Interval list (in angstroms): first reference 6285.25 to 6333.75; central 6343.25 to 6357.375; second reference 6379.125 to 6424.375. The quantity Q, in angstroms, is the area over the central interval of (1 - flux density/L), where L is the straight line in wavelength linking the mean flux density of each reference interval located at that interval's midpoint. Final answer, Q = -1.4 angstroms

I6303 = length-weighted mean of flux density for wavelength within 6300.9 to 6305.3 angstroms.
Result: 22.5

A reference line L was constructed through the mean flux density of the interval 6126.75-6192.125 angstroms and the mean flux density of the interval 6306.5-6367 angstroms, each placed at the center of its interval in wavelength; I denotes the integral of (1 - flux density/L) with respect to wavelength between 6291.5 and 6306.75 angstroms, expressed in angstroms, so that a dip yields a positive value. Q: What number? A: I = 1.8 angstroms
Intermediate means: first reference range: 21.8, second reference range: 25.8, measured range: 22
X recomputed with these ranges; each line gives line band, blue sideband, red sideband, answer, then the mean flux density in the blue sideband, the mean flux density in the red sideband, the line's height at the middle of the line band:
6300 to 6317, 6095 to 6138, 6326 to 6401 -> 0.093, 24.7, 25.9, 25.6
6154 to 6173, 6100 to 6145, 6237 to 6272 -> 0.229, 25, 17.1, 22.5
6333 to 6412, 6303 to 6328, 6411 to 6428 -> 0.009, 24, 29.1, 26.8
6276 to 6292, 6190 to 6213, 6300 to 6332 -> 0.135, 17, 24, 22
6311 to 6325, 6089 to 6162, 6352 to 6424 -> 0.053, 24.8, 26.8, 26.3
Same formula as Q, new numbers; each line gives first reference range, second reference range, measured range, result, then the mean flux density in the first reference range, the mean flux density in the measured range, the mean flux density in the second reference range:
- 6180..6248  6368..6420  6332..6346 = -2.00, 16.3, 27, 26.8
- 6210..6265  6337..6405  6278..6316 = -1.94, 16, 21.7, 26.2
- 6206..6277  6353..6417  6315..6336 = -2.11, 16.7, 24.8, 26.6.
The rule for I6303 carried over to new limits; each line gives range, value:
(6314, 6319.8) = 24.7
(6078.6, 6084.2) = 24.4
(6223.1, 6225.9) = 14.2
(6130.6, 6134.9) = 25.7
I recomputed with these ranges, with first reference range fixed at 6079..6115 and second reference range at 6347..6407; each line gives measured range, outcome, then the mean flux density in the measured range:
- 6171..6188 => 4.1 angstroms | 19.2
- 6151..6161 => 0.8 angstroms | 23.2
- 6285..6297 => 2.5 angstroms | 20.5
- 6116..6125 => 1.0 angstroms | 22.2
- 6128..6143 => -0.7 angstroms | 26.3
